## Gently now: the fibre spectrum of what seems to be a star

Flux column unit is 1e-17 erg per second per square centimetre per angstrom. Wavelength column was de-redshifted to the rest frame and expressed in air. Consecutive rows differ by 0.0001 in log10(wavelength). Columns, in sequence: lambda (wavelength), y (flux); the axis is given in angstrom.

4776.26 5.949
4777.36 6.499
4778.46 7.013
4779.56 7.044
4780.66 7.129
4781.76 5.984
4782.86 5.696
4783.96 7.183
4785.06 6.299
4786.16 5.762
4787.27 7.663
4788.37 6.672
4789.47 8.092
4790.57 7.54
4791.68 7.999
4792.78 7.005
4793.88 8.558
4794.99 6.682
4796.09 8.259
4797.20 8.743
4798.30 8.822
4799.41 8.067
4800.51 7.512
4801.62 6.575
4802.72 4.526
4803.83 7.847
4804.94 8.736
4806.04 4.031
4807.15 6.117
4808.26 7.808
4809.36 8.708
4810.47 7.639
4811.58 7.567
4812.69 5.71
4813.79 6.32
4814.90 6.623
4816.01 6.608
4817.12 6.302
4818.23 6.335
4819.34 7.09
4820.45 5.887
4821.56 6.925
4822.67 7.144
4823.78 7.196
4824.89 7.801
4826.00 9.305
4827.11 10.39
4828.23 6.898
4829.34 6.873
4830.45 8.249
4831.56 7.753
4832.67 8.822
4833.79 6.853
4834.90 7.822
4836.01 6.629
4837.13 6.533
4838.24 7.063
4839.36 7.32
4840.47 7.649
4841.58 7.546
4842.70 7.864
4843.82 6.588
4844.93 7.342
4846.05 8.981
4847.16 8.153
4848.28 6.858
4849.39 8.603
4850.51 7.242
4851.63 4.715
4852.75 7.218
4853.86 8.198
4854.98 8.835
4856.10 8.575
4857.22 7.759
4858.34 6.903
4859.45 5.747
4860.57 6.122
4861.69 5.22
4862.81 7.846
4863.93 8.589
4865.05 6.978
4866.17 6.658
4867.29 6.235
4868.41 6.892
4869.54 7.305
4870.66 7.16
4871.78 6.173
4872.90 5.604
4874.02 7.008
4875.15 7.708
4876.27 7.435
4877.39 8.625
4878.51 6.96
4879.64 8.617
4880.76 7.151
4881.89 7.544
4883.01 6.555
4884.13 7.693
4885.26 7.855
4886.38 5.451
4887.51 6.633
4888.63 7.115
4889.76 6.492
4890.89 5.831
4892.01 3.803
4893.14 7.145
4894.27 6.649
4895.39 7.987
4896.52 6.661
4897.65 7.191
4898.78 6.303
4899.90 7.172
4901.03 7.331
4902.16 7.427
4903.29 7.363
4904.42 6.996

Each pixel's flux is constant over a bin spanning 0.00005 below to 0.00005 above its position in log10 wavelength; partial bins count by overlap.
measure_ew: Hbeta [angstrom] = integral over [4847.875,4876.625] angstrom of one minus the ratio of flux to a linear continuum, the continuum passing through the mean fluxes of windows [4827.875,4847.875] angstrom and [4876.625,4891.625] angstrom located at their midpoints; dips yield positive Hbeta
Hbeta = 0.9 angstrom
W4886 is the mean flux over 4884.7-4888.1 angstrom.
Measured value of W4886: 6.66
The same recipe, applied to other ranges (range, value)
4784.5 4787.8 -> 6.56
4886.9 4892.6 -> 5.97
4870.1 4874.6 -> 6.49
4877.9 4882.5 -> 7.57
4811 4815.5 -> 6.56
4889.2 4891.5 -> 6.11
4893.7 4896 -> 7.31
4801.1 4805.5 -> 6.92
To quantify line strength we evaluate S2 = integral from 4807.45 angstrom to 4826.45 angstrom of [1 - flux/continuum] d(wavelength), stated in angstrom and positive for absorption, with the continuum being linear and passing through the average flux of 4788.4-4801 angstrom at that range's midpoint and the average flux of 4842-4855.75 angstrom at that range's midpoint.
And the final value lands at 1.6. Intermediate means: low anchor 7.89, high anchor 7.56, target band 7.09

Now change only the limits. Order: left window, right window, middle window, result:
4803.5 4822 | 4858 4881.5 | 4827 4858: -2.9 angstrom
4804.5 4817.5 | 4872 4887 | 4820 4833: -1.6 angstrom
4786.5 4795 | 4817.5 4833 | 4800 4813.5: 1.2 angstrom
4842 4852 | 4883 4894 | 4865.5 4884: -1.0 angstrom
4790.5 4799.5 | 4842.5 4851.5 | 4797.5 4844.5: 3.1 angstrom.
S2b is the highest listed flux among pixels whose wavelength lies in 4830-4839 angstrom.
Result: 8.822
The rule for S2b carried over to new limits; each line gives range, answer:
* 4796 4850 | 10.39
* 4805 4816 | 8.708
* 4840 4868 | 8.981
